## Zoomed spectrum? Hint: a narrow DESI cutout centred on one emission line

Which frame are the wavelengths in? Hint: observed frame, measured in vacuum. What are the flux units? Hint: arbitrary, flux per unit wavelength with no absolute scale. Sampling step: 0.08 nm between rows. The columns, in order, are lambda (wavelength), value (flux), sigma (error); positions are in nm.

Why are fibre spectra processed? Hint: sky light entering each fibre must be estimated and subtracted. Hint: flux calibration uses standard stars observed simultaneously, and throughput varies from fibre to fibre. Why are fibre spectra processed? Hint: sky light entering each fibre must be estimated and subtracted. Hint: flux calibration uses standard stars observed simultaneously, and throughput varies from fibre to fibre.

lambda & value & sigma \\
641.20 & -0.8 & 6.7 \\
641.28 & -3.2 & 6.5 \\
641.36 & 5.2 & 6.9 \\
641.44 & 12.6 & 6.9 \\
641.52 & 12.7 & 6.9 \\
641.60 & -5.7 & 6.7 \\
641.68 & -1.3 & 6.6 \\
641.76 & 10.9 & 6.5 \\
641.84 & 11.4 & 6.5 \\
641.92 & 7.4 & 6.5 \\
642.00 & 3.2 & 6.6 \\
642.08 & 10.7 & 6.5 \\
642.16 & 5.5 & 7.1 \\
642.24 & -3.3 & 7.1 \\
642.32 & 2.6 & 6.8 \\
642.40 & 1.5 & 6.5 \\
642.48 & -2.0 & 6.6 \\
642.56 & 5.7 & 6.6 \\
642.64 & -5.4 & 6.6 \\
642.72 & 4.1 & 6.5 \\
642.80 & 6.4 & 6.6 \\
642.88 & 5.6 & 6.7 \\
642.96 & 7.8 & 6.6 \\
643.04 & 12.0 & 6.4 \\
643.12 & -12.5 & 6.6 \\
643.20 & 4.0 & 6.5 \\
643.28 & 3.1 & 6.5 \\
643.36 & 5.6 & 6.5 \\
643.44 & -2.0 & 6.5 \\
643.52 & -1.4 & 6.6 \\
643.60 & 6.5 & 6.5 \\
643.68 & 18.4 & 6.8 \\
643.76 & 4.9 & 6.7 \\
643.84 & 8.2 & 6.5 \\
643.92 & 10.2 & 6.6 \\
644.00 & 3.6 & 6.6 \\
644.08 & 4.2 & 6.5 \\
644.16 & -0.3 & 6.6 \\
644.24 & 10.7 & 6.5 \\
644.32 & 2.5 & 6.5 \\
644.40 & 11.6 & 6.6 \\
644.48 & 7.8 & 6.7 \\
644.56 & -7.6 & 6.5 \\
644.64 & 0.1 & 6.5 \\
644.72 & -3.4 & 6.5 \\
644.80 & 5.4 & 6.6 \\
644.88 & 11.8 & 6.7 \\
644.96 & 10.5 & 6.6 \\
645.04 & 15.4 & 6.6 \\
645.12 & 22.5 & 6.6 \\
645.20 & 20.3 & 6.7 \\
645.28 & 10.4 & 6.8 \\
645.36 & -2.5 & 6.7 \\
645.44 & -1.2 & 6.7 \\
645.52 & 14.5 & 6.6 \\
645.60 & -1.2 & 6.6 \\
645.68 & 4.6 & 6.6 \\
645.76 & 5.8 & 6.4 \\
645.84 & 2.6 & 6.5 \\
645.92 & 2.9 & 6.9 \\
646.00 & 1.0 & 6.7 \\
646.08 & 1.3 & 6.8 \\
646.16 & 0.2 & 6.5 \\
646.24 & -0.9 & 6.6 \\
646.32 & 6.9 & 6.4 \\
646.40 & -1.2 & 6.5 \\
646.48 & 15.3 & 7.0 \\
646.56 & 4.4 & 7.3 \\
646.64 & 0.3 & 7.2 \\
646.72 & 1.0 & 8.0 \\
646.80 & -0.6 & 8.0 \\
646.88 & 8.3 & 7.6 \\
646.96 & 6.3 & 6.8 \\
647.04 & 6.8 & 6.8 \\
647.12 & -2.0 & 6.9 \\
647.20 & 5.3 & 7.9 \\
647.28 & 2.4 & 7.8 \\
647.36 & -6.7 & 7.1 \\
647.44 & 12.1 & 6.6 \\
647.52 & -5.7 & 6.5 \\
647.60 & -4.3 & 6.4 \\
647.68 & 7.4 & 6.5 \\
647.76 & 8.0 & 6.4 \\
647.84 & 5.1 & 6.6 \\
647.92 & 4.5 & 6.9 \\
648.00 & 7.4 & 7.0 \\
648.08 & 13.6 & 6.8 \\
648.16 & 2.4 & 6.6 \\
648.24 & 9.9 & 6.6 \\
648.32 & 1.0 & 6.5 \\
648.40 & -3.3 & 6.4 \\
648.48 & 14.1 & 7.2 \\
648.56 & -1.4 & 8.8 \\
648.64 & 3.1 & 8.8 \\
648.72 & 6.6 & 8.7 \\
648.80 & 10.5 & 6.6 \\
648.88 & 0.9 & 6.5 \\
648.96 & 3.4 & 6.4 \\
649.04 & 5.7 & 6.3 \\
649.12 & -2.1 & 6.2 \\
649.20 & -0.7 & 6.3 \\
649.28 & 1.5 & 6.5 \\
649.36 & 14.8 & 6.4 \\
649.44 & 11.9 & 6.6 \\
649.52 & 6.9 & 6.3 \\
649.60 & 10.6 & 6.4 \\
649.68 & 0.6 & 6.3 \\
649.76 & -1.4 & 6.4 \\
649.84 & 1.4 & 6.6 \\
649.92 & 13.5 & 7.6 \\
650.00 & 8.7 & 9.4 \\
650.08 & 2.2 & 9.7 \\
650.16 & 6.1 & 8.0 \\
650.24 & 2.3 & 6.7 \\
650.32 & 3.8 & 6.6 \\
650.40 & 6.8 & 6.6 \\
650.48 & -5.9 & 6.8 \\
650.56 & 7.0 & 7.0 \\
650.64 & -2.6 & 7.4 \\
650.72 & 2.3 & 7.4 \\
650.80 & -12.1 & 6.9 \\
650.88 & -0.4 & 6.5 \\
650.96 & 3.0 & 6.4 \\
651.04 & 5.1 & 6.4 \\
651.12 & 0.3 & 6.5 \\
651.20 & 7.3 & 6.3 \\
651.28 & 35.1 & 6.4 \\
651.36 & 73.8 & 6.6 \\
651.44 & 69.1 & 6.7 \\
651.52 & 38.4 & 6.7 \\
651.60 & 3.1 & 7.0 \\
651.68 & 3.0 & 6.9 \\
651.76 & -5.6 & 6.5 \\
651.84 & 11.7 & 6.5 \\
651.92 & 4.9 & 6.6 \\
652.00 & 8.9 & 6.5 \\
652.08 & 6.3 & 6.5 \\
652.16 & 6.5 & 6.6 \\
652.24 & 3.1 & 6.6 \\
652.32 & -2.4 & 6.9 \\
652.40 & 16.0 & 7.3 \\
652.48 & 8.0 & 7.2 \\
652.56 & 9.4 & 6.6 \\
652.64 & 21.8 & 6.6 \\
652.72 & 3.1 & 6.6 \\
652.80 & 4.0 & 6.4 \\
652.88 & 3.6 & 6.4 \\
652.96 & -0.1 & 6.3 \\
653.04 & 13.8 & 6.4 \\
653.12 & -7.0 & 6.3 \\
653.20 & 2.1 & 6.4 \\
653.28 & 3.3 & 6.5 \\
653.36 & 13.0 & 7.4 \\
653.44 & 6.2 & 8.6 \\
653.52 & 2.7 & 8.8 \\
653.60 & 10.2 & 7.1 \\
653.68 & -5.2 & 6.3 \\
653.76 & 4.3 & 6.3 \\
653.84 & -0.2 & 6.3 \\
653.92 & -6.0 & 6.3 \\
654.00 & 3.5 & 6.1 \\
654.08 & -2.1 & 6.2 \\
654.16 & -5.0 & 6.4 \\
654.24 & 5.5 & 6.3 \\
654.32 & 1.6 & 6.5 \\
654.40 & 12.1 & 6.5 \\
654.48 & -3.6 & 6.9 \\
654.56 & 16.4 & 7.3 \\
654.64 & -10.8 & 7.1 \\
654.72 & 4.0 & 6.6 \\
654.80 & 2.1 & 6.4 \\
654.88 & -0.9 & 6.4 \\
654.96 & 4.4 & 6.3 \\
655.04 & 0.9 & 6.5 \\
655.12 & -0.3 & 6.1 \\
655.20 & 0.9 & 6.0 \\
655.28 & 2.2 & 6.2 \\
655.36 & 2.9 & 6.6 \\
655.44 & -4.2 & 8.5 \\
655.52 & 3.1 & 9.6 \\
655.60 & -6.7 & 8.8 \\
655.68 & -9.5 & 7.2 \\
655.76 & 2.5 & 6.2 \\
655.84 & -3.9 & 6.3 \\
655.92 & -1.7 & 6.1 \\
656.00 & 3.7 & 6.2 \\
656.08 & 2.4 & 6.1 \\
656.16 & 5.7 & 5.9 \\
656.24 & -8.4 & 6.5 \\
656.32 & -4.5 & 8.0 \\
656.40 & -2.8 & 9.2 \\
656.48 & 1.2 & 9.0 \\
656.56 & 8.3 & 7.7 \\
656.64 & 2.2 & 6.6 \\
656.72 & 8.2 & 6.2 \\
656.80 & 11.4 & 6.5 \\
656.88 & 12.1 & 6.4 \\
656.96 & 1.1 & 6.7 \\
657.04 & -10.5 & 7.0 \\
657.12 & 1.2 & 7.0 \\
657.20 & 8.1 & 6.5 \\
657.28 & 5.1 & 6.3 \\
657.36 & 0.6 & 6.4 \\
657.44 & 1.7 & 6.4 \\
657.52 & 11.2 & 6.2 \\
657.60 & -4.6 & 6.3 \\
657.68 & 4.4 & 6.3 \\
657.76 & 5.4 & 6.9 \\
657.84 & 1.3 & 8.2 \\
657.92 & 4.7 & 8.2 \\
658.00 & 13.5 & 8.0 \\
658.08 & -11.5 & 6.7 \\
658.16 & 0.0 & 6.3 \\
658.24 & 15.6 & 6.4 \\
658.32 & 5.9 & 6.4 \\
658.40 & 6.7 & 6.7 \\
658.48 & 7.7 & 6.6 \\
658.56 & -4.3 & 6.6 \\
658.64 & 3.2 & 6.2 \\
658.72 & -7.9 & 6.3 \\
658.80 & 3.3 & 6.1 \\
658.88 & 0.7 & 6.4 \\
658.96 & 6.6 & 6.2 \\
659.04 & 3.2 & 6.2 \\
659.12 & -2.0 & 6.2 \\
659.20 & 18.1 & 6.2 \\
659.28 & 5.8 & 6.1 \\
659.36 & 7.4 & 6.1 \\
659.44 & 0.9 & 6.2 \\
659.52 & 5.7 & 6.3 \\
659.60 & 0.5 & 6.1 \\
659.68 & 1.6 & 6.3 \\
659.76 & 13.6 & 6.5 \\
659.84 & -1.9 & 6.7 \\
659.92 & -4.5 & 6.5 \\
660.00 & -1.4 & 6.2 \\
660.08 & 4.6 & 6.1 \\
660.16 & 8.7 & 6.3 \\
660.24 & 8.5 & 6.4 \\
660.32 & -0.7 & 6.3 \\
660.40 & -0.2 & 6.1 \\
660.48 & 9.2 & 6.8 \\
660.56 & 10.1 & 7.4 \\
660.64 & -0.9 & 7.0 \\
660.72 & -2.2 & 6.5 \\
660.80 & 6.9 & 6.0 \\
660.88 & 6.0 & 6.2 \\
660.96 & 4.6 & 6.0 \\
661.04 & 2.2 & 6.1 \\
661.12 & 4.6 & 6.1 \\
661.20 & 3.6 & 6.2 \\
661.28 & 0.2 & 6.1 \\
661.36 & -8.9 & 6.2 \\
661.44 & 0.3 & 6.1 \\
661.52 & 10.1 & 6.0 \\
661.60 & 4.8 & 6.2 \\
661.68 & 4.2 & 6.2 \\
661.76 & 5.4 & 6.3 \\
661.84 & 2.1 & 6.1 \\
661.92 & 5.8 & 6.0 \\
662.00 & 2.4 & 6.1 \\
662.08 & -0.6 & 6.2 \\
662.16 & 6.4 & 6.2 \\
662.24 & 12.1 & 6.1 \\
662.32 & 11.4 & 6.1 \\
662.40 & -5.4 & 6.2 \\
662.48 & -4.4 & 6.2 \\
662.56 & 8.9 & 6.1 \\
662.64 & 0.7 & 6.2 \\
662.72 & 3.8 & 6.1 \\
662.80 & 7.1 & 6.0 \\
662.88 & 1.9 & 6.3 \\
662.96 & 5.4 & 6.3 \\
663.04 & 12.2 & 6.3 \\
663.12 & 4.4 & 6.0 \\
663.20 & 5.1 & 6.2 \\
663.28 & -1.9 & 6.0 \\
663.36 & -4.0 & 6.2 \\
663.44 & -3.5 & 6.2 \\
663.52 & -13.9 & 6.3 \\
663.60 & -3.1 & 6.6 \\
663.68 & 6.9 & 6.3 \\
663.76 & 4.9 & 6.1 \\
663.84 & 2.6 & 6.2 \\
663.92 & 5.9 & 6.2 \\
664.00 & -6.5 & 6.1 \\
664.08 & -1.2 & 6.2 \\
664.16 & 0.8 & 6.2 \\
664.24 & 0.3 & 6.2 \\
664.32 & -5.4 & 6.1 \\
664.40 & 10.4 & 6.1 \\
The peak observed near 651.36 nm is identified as [O III] 5007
